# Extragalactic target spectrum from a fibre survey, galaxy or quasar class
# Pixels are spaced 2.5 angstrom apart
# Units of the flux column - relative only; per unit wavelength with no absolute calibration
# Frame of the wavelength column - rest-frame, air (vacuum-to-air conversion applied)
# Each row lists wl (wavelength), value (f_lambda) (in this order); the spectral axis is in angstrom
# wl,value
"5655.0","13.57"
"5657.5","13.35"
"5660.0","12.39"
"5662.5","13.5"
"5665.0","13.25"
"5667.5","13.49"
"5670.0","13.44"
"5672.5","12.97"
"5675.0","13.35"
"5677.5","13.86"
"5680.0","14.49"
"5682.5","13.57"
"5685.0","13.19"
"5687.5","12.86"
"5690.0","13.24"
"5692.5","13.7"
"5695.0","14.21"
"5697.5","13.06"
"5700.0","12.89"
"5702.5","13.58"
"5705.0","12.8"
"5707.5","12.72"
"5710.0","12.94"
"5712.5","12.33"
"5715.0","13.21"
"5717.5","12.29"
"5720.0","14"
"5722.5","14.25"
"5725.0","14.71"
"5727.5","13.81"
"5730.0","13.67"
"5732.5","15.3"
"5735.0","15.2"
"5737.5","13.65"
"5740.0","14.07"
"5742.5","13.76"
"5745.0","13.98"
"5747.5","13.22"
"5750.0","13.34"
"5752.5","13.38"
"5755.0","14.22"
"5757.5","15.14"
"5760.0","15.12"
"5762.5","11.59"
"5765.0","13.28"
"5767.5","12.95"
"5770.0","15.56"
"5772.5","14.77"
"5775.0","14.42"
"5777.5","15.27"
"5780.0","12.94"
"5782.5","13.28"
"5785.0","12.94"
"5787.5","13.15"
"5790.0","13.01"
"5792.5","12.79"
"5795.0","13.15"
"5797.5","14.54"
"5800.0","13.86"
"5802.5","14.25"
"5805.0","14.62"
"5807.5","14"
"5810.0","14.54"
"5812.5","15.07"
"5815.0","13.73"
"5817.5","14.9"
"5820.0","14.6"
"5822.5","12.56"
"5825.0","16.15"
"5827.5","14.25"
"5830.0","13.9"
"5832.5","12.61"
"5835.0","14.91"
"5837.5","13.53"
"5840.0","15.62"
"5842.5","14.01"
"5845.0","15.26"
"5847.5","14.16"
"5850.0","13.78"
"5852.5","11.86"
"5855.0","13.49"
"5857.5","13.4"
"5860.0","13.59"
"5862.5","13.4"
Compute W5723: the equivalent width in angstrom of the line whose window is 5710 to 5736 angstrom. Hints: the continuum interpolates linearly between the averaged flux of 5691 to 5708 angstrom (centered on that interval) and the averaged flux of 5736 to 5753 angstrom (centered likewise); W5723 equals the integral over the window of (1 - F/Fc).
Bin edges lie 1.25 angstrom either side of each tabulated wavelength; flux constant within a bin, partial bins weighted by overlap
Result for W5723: -0.6 angstrom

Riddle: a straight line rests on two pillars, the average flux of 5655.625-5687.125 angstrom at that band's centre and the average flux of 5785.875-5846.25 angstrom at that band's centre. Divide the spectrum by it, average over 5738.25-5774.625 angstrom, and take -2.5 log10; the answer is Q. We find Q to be -0.01 mag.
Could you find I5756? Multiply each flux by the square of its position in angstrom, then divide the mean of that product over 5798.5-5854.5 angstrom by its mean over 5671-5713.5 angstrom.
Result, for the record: 1.12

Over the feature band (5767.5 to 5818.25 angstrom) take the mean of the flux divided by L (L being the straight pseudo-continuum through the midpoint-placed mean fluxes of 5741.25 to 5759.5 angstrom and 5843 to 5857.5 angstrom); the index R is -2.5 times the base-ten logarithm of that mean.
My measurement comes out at -0.01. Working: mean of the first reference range 13.9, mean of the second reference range 13.7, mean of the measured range 14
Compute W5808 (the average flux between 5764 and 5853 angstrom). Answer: 14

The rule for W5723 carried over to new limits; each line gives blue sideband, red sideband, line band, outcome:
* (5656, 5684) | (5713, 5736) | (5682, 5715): 1.34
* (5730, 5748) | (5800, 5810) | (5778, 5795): 1.33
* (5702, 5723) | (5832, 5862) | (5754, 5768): -0.41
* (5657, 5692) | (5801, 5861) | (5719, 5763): -1.23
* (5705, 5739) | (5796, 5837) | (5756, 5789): 0.26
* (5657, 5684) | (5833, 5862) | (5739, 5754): 0.01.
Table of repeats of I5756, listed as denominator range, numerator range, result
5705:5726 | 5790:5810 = 1.08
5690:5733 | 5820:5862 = 1.08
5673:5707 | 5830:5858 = 1.09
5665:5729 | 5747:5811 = 1.06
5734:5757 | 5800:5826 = 1.06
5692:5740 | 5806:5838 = 1.08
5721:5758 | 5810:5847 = 1.05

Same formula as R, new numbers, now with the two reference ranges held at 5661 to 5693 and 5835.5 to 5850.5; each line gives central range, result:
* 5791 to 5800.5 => 0.05 mag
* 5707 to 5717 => 0.07 mag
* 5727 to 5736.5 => -0.06 mag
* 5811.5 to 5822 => -0.01 mag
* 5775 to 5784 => 0.01 mag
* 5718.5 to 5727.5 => -0.04 mag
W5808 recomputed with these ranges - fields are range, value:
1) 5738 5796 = 13.7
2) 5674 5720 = 13.3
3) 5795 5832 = 14.3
